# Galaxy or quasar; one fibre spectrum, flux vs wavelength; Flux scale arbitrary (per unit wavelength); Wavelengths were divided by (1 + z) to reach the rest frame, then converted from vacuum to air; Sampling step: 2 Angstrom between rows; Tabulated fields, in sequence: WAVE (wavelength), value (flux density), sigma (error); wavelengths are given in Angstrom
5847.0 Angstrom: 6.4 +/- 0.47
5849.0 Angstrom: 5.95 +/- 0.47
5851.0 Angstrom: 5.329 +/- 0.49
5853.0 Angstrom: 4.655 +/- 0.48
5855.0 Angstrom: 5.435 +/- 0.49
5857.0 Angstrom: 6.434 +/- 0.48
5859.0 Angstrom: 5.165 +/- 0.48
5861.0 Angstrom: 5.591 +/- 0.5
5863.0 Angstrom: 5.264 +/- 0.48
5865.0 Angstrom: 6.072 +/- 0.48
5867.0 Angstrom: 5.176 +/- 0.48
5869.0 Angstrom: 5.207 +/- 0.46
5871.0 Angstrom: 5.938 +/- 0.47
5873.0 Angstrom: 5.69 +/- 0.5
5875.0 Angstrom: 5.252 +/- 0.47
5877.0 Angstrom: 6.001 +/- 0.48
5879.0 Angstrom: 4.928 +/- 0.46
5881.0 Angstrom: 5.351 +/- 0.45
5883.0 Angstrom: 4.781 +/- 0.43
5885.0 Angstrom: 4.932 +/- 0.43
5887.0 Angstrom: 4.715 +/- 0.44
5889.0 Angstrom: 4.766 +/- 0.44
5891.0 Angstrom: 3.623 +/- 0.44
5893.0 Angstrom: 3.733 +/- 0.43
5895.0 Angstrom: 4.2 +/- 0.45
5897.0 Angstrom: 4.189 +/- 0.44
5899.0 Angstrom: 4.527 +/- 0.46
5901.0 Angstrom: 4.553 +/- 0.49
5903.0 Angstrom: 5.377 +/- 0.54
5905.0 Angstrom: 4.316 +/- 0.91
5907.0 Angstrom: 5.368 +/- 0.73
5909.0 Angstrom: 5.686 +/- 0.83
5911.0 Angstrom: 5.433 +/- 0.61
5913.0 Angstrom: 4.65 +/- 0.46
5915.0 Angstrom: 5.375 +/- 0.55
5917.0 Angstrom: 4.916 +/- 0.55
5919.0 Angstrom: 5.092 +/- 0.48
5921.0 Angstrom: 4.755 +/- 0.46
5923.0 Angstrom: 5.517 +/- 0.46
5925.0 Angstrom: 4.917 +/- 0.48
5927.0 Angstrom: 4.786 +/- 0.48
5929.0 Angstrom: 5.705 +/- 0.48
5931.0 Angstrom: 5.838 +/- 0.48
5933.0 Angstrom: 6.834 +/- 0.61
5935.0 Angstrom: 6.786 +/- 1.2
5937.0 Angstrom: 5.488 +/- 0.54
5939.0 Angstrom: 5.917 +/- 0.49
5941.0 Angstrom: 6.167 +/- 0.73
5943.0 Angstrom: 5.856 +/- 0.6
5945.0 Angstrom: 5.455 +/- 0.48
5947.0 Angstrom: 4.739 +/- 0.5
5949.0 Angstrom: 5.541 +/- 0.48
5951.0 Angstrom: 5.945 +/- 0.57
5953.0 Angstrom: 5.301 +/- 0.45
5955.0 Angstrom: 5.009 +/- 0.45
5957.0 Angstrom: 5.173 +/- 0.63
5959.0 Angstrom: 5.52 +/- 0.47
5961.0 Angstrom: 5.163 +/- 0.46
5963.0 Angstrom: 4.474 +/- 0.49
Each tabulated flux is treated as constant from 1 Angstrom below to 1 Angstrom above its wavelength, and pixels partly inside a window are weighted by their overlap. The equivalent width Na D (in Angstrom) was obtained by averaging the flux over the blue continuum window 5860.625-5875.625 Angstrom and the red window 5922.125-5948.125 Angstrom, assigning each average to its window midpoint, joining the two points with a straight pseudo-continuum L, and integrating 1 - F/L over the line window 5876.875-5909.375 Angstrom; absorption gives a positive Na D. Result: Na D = 5.1 Angstrom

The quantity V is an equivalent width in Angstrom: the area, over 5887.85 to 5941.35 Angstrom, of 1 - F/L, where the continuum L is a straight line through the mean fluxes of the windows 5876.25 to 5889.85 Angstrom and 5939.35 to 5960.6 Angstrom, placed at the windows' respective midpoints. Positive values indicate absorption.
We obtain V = 1.5 Angstrom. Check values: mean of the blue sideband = 5.05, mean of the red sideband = 5.48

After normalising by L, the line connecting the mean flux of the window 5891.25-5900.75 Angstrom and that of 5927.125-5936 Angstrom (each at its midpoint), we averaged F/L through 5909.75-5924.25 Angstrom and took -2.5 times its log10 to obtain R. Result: 0.04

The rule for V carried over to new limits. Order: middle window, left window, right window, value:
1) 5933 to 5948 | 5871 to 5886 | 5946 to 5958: -1.6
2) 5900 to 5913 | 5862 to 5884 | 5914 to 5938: 0.9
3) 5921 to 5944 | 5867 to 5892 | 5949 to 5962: -2.0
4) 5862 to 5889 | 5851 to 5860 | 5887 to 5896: -3.4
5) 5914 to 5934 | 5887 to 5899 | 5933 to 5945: 0.3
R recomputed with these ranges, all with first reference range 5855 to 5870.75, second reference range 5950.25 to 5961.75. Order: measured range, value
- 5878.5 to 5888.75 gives 0.12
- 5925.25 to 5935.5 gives -0.09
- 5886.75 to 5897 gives 0.30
